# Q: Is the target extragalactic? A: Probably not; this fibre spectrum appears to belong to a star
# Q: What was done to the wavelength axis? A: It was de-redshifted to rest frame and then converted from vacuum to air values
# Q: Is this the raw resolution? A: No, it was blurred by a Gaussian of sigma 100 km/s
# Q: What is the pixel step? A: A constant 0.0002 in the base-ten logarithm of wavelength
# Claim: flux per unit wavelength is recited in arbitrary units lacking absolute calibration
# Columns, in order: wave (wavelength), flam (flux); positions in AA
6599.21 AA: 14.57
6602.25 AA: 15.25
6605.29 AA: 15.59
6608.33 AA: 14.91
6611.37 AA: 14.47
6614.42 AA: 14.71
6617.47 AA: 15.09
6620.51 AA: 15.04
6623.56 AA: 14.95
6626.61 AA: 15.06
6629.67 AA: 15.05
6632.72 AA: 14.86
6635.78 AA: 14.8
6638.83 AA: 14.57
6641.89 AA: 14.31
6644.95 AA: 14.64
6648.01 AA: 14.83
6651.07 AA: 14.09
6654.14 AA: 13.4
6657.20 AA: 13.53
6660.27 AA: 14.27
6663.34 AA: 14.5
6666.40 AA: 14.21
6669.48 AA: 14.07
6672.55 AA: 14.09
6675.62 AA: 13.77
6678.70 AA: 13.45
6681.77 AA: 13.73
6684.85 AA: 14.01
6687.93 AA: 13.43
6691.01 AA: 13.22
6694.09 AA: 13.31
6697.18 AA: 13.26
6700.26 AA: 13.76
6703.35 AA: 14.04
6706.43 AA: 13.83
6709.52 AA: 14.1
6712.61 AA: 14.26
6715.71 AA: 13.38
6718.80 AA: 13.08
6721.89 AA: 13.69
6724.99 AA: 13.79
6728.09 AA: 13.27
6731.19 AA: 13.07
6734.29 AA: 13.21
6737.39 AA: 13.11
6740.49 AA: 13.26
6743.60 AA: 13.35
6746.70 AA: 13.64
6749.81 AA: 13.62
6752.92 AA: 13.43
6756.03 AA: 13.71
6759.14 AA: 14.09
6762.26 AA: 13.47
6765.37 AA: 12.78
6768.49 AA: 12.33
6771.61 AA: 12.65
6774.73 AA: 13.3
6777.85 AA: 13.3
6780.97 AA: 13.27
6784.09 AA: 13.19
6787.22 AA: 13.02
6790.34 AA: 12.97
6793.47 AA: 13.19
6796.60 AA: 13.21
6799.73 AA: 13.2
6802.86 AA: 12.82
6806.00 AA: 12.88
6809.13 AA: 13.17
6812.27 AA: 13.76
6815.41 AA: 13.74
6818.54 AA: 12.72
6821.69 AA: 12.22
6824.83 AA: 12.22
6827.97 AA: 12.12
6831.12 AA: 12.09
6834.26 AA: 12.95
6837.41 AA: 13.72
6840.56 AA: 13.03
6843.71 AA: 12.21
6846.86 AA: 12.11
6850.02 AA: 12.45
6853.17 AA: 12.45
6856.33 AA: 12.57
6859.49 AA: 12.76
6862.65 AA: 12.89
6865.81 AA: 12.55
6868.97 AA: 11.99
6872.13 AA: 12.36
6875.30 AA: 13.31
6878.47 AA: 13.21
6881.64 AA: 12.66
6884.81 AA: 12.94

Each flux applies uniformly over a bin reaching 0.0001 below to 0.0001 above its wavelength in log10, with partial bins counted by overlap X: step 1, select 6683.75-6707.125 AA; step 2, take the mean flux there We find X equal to 13.6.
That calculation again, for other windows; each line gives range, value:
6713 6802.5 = 13.3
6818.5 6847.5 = 12.5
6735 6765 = 13.5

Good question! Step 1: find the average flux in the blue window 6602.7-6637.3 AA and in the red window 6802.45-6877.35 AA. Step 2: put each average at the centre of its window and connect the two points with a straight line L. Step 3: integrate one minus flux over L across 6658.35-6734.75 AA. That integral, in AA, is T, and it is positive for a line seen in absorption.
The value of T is 2.5 AA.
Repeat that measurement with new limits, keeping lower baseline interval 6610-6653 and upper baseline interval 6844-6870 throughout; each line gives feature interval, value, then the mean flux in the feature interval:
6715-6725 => 0.29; 13.5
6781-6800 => 0.00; 13.1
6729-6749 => 0.54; 13.3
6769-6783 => 0.22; 13.1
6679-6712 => 0.96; 13.7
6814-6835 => 0.39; 12.6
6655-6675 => 0.45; 14.1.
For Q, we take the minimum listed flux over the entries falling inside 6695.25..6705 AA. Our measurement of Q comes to 13.26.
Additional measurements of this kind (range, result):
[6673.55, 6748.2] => 13.07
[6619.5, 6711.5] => 13.22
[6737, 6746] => 13.11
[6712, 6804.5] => 12.33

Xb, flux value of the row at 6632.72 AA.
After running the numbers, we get 14.86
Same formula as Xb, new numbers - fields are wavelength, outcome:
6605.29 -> 15.59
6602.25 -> 15.25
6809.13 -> 13.17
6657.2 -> 13.53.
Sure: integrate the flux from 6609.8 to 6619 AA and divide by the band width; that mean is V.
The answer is 14.8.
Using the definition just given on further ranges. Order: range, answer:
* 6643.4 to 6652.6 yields 14.5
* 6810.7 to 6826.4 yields 12.9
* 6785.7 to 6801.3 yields 13.1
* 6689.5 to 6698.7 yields 13.3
